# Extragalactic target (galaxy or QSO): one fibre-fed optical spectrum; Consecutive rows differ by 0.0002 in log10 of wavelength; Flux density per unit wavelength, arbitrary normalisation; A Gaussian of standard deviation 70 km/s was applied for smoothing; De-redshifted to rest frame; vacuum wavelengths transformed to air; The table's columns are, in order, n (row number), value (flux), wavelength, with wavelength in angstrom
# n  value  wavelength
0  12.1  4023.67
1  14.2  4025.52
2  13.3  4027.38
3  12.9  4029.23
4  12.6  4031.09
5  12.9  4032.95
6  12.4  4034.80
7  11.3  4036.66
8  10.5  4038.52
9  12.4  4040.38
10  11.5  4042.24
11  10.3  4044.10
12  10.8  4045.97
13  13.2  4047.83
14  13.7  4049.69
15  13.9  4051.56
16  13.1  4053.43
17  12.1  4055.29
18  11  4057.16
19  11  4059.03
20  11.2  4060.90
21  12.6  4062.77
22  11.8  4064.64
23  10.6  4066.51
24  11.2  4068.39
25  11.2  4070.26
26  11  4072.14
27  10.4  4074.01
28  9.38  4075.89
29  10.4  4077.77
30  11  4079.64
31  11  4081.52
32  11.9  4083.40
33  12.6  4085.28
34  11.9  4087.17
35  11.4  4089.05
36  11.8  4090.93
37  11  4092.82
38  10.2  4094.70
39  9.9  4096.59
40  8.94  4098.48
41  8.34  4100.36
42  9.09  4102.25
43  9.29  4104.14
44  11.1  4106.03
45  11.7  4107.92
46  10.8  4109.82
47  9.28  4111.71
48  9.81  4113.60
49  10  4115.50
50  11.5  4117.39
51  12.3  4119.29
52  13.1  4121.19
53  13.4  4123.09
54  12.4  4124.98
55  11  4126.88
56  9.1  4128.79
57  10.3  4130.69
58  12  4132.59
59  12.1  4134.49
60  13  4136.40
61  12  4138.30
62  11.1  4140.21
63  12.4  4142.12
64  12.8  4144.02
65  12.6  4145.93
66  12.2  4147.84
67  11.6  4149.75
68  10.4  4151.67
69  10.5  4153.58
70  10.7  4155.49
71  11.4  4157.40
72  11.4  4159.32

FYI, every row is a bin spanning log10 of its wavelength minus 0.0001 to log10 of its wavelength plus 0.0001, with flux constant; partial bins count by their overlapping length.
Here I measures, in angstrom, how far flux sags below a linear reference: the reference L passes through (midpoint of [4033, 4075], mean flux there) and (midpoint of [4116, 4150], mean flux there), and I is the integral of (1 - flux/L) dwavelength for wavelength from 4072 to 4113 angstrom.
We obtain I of 4.39 angstrom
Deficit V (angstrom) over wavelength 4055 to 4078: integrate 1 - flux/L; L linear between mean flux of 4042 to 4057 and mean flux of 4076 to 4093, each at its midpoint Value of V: 1.5 angstrom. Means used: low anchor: 12.3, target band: 11.1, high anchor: 11.4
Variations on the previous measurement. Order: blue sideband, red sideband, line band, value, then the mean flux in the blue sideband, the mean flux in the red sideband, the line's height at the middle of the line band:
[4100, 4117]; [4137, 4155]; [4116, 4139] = -1.95 angstrom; 10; 11.7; 10.9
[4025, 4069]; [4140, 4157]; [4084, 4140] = 3.60 angstrom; 12.1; 11.6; 11.8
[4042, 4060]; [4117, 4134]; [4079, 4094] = 0.42 angstrom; 12.1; 11.7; 11.9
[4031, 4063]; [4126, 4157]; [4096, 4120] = 3.14 angstrom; 12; 11.5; 11.7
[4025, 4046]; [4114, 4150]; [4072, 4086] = 1.21 angstrom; 12.1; 11.8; 12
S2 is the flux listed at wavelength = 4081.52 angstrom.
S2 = 11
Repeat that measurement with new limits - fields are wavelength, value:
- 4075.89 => 9.38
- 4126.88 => 11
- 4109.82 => 10.8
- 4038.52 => 10.5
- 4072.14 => 11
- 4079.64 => 11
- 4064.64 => 11.8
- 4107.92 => 11.7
